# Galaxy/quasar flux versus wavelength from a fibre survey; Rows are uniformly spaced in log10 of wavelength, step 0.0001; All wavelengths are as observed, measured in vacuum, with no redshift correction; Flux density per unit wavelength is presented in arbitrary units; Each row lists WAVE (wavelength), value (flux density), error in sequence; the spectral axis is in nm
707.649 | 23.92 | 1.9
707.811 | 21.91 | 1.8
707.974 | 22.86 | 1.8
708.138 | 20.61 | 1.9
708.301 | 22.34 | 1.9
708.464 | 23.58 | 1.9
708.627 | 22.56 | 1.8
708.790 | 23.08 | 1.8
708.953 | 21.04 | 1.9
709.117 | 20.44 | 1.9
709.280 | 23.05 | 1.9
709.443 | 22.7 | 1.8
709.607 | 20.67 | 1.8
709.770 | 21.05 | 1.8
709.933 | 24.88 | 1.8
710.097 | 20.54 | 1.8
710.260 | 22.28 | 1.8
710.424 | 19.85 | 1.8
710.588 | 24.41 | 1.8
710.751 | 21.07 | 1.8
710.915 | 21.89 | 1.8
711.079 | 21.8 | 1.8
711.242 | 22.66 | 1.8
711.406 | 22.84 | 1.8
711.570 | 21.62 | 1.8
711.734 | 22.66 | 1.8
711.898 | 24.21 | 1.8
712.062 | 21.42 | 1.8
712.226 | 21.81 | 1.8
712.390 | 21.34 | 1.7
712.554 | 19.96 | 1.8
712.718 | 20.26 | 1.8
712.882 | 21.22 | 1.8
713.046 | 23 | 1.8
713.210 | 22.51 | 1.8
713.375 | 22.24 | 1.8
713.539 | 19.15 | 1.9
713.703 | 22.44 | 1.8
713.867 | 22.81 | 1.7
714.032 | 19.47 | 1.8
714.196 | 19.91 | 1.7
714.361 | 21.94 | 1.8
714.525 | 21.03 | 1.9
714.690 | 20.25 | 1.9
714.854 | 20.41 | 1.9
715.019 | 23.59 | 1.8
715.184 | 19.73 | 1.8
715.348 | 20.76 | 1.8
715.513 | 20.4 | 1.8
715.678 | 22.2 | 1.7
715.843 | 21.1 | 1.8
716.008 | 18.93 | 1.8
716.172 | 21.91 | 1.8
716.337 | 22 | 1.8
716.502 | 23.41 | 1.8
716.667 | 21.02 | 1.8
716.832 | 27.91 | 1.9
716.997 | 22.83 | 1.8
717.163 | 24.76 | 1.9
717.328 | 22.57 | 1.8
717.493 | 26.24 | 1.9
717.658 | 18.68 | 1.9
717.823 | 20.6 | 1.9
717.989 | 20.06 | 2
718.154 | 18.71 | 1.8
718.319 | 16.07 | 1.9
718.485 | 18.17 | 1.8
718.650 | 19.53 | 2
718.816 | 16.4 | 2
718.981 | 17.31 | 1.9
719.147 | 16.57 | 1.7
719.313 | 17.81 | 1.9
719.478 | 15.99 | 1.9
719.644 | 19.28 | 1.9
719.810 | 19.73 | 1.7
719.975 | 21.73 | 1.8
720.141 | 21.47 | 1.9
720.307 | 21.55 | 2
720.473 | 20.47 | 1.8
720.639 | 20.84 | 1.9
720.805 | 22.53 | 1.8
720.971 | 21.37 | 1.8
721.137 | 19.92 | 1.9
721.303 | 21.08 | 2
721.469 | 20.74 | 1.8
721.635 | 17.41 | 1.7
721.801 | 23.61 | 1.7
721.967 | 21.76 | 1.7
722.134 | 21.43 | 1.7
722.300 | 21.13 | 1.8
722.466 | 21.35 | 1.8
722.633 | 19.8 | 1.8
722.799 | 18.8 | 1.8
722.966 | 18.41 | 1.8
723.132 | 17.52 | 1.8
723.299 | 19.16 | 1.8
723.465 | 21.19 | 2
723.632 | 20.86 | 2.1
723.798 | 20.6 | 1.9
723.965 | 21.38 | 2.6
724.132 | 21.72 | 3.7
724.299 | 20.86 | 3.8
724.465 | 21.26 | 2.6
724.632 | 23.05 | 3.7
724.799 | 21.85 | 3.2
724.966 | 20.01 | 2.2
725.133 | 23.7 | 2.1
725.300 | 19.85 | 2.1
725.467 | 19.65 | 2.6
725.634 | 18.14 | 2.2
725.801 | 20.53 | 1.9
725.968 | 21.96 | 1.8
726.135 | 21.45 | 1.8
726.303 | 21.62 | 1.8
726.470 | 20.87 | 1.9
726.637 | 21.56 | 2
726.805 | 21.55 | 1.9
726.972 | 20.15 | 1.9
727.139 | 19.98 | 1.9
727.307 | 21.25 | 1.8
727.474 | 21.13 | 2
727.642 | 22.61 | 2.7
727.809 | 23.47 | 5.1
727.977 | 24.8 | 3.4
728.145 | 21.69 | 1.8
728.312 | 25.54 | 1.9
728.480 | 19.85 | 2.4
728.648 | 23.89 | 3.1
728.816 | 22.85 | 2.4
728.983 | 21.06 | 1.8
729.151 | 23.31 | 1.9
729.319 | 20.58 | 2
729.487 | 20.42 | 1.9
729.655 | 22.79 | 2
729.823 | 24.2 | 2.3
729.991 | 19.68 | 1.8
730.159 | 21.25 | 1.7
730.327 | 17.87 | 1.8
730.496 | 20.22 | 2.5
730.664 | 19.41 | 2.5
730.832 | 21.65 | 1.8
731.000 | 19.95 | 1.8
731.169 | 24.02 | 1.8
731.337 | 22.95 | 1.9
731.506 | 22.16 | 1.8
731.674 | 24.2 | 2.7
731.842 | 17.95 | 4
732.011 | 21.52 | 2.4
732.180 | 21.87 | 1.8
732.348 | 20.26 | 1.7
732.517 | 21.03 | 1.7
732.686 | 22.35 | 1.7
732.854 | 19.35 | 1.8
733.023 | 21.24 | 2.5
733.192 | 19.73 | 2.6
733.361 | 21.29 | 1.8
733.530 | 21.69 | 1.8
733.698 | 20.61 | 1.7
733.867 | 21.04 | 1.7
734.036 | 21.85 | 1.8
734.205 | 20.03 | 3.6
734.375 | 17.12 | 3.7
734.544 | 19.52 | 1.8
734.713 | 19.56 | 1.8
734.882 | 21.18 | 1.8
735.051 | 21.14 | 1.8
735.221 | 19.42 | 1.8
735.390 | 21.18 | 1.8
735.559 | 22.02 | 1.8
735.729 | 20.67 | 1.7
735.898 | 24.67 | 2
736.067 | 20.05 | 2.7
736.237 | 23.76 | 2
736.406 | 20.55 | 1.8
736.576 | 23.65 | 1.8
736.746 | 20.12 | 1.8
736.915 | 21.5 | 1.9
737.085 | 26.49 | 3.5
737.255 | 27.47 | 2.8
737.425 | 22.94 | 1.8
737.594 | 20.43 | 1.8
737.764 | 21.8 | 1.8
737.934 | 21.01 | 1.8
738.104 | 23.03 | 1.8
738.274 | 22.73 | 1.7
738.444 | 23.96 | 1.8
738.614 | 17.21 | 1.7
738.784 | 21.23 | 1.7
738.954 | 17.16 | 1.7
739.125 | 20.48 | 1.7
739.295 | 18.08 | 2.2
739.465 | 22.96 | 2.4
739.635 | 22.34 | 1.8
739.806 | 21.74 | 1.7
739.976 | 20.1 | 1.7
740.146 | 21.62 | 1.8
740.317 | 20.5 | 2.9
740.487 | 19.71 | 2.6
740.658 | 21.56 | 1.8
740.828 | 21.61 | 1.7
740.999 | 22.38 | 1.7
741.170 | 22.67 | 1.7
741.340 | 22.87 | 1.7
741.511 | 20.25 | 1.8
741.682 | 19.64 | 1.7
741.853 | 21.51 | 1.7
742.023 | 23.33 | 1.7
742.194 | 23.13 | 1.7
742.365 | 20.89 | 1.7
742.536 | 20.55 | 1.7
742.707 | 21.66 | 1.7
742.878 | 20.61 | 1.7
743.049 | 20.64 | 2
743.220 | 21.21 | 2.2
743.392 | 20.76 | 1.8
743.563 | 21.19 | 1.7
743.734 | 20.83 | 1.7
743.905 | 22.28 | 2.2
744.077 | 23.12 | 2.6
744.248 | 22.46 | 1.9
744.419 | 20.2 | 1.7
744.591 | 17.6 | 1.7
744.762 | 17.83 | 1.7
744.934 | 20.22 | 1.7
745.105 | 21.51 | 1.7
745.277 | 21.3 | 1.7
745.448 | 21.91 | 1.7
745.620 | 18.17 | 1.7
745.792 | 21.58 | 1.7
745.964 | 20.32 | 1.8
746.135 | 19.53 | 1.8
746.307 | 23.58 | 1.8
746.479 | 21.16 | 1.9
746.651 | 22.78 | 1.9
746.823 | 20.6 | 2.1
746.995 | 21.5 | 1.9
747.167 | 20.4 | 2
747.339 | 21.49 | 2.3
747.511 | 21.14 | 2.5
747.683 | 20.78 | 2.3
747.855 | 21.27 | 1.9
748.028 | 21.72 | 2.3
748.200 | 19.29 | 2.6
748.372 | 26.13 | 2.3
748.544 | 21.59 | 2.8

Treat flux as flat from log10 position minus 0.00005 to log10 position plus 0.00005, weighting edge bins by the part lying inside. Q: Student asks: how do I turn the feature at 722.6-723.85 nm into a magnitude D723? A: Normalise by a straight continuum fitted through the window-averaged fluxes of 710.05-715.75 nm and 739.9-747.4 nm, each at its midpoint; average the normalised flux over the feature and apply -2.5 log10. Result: 0.10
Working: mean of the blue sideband 21.5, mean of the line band 19.5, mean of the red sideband 21.1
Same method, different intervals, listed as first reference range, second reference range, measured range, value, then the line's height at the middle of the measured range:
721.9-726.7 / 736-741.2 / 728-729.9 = -0.07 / 21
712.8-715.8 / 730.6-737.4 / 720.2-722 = 0.02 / 21.3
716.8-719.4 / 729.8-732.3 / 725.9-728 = -0.04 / 20.8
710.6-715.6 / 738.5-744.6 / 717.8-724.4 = 0.08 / 21.4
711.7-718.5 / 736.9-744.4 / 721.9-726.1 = 0.04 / 21.5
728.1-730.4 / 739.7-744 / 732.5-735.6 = 0.05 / 21.6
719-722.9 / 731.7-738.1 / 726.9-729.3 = -0.07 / 20.8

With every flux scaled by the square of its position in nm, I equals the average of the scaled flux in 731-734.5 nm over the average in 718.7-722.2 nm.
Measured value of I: 1.09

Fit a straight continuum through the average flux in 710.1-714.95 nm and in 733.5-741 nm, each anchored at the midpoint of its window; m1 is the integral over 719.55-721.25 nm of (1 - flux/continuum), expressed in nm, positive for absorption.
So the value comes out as 0.05 nm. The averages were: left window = 21.6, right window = 21.3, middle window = 20.9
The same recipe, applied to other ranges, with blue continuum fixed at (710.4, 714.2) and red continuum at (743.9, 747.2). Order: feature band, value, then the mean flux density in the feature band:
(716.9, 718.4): 0.03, 21.2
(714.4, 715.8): 0.04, 21.1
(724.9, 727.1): 0.06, 20.8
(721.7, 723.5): 0.10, 20.3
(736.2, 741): -0.13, 21.6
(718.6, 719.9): 0.23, 17.8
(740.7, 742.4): -0.07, 21.9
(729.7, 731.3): 0.02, 21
